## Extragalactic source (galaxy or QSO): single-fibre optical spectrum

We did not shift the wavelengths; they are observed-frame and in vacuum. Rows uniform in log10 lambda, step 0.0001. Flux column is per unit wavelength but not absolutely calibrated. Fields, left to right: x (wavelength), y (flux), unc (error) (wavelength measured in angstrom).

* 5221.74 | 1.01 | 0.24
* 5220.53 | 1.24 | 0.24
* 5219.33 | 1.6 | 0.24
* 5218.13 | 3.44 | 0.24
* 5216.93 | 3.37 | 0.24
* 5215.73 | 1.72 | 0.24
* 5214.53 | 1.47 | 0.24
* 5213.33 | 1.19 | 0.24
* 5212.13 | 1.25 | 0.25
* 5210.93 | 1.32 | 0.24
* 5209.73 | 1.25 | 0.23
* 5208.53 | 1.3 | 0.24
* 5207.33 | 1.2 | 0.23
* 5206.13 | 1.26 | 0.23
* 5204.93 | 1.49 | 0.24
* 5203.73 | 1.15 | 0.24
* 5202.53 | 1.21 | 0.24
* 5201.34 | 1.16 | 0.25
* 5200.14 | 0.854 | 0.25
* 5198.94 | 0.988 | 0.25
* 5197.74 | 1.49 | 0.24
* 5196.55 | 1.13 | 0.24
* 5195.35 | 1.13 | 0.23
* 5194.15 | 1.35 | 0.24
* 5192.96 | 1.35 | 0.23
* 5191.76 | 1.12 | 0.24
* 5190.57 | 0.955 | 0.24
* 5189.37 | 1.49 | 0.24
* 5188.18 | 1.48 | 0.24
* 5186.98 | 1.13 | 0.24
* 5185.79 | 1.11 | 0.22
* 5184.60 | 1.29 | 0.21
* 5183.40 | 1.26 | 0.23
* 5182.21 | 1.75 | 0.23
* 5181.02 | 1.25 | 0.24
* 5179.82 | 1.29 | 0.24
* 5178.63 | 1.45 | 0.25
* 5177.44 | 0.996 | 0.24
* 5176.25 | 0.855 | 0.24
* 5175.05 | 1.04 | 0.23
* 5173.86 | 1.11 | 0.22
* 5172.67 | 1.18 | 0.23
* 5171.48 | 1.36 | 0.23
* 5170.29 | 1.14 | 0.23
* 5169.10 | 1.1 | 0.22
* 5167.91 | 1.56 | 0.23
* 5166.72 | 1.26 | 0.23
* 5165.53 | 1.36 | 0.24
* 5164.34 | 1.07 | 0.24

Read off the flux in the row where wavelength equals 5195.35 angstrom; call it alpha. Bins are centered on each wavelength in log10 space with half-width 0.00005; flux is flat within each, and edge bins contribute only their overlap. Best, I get 1.13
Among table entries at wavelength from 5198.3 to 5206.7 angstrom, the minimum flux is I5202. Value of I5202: 0.854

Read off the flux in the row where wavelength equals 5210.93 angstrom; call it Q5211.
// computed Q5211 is 1.32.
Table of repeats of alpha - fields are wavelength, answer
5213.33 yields 1.19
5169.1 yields 1.1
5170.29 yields 1.14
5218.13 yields 3.44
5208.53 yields 1.3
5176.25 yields 0.855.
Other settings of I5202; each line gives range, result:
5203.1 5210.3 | 1.15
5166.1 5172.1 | 1.1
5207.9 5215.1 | 1.19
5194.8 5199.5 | 0.988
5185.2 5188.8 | 1.11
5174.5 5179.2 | 0.855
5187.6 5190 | 1.48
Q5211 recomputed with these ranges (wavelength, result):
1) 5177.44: 0.996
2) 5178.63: 1.45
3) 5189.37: 1.49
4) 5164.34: 1.07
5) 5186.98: 1.13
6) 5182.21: 1.75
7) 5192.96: 1.35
